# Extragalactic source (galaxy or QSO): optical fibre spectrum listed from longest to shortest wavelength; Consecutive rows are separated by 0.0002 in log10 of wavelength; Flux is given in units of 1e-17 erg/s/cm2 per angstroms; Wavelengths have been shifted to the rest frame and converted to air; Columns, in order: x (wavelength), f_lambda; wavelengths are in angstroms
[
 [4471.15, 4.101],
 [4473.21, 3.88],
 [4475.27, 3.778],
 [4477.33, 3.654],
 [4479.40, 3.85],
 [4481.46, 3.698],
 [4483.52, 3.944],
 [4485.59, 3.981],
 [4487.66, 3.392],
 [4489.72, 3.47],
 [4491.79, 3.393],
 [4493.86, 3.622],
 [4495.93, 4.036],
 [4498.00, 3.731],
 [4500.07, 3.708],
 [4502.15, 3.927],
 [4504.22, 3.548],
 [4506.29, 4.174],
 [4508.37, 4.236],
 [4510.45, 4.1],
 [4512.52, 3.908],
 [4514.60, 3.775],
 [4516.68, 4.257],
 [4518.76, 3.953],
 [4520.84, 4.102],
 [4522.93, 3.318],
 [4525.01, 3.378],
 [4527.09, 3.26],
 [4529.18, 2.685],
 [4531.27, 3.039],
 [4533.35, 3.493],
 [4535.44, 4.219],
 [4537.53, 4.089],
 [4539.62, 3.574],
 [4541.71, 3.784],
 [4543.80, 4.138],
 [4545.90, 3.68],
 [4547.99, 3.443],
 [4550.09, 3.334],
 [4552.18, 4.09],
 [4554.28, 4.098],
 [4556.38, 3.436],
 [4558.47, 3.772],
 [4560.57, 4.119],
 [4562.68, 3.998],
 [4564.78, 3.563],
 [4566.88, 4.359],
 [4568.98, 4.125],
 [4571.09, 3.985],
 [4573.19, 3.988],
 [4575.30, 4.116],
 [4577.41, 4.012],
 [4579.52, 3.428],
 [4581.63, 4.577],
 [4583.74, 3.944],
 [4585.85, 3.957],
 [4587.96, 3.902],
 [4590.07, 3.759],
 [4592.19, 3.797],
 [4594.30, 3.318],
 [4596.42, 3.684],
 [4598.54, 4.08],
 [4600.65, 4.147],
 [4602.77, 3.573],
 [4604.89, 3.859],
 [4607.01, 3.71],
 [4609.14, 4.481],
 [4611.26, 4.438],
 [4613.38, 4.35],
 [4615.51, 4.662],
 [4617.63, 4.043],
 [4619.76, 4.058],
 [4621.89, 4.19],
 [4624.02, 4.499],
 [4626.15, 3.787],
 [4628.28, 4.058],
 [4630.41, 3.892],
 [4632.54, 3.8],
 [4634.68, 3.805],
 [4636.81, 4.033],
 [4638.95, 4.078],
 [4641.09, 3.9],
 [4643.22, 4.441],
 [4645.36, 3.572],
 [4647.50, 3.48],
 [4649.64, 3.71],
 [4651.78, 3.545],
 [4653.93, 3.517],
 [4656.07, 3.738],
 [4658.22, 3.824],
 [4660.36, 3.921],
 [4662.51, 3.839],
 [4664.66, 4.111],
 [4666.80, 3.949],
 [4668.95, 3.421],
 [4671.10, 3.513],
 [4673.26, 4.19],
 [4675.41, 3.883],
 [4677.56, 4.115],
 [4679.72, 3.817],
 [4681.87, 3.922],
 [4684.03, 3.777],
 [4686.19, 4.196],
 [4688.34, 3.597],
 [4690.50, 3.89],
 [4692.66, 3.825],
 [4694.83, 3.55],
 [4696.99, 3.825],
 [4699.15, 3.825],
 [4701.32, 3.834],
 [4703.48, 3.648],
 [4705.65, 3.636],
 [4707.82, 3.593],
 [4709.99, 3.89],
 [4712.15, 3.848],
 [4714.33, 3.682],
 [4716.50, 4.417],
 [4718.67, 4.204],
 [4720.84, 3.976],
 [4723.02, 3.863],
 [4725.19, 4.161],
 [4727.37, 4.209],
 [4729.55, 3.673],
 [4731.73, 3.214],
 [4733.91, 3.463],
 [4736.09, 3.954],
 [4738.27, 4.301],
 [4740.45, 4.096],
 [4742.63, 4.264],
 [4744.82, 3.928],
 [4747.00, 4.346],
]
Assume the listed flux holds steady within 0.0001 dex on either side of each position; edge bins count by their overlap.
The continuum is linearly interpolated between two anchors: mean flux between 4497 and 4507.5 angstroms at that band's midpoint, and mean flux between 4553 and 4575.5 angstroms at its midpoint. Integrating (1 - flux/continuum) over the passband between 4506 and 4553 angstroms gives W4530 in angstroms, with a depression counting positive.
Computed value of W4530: 1.8 angstroms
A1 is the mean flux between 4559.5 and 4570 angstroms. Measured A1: 4.03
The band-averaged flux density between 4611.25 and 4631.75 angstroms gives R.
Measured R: 4.18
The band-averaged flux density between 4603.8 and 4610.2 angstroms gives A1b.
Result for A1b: 4.01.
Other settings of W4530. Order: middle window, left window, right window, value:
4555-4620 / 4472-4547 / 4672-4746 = -3.0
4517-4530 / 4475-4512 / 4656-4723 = 1.0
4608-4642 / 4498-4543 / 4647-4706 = -3.2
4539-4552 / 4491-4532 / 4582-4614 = 0.4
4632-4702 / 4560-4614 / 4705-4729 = 2.2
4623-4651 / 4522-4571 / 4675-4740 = -1.0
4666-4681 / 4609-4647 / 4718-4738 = 0.6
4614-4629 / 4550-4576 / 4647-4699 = -1.3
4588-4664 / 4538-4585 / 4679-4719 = -1.3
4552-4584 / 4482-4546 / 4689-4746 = -1.7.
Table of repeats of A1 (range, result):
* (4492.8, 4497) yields 3.83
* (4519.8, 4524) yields 3.7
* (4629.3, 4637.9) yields 3.88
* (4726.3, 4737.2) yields 3.7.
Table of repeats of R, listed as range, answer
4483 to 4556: 3.73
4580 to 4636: 4.01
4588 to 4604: 3.78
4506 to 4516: 4.04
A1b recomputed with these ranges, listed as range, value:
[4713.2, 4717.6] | 4.04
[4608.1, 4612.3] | 4.46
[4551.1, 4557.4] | 3.87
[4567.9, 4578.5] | 4.04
